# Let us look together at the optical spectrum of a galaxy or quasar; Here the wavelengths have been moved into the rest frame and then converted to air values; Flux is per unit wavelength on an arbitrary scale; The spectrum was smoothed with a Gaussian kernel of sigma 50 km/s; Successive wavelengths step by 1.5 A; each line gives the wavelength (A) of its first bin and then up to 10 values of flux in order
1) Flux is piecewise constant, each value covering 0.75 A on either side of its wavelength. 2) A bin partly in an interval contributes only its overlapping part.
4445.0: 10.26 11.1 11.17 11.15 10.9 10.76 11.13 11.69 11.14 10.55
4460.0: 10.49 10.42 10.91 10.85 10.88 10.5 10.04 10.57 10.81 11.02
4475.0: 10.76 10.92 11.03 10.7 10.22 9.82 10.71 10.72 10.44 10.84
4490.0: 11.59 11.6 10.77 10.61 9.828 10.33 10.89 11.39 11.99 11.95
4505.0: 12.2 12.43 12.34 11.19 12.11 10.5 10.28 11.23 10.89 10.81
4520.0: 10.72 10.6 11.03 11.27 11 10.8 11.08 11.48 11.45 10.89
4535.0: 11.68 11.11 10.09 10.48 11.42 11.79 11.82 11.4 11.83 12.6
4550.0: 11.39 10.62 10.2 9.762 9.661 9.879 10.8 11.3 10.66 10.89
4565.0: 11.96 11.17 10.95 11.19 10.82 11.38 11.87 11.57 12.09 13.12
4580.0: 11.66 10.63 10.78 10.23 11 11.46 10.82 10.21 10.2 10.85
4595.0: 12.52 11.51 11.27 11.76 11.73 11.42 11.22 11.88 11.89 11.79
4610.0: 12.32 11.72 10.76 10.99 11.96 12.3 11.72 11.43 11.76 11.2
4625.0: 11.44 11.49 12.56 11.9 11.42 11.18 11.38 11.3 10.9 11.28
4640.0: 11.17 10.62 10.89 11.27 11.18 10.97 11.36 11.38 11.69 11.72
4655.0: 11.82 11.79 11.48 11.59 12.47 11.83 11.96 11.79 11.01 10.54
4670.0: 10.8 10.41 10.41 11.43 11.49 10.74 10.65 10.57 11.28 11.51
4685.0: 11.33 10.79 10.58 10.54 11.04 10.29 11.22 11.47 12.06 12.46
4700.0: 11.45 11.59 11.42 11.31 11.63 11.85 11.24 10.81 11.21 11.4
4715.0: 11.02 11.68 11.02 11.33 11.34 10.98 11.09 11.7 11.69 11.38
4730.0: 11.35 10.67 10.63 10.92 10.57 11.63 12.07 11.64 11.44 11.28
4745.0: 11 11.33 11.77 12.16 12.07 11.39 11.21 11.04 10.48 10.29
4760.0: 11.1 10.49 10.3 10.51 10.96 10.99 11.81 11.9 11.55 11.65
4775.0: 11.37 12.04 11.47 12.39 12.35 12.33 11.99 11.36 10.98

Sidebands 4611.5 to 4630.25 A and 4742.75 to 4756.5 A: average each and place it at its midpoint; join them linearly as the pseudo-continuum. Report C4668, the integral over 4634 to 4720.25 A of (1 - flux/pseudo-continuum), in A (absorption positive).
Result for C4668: 2.1 A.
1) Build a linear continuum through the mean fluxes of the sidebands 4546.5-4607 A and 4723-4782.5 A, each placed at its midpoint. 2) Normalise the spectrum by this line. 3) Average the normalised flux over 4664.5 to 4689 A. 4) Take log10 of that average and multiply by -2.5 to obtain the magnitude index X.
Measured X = 0.03 mag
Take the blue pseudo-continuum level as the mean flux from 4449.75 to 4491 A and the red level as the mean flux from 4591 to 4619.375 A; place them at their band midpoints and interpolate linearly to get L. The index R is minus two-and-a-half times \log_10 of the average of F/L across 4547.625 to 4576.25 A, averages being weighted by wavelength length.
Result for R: 0.03 mag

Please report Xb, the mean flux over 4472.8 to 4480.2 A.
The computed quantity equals 10.9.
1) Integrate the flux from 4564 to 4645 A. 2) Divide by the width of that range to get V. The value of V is 11.4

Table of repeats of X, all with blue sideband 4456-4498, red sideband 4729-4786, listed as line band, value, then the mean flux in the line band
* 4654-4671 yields -0.039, 11.5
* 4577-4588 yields -0.037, 11.3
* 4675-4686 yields 0.009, 11.1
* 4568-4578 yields -0.055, 11.5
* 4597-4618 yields -0.061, 11.6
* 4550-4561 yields 0.052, 10.4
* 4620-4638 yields -0.043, 11.5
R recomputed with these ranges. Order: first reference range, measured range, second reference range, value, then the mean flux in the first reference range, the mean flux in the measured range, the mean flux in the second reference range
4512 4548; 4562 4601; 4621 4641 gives 0.00 mag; 11.1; 11.3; 11.4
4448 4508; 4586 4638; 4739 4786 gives -0.03 mag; 10.9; 11.5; 11.4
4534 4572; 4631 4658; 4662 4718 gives -0.01 mag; 11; 11.3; 11.2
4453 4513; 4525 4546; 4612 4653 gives -0.01 mag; 11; 11.2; 11.4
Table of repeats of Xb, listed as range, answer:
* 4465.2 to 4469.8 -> 10.5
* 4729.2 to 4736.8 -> 10.8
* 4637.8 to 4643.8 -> 11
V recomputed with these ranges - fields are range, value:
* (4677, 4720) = 11.2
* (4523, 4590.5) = 11.1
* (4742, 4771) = 11.2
